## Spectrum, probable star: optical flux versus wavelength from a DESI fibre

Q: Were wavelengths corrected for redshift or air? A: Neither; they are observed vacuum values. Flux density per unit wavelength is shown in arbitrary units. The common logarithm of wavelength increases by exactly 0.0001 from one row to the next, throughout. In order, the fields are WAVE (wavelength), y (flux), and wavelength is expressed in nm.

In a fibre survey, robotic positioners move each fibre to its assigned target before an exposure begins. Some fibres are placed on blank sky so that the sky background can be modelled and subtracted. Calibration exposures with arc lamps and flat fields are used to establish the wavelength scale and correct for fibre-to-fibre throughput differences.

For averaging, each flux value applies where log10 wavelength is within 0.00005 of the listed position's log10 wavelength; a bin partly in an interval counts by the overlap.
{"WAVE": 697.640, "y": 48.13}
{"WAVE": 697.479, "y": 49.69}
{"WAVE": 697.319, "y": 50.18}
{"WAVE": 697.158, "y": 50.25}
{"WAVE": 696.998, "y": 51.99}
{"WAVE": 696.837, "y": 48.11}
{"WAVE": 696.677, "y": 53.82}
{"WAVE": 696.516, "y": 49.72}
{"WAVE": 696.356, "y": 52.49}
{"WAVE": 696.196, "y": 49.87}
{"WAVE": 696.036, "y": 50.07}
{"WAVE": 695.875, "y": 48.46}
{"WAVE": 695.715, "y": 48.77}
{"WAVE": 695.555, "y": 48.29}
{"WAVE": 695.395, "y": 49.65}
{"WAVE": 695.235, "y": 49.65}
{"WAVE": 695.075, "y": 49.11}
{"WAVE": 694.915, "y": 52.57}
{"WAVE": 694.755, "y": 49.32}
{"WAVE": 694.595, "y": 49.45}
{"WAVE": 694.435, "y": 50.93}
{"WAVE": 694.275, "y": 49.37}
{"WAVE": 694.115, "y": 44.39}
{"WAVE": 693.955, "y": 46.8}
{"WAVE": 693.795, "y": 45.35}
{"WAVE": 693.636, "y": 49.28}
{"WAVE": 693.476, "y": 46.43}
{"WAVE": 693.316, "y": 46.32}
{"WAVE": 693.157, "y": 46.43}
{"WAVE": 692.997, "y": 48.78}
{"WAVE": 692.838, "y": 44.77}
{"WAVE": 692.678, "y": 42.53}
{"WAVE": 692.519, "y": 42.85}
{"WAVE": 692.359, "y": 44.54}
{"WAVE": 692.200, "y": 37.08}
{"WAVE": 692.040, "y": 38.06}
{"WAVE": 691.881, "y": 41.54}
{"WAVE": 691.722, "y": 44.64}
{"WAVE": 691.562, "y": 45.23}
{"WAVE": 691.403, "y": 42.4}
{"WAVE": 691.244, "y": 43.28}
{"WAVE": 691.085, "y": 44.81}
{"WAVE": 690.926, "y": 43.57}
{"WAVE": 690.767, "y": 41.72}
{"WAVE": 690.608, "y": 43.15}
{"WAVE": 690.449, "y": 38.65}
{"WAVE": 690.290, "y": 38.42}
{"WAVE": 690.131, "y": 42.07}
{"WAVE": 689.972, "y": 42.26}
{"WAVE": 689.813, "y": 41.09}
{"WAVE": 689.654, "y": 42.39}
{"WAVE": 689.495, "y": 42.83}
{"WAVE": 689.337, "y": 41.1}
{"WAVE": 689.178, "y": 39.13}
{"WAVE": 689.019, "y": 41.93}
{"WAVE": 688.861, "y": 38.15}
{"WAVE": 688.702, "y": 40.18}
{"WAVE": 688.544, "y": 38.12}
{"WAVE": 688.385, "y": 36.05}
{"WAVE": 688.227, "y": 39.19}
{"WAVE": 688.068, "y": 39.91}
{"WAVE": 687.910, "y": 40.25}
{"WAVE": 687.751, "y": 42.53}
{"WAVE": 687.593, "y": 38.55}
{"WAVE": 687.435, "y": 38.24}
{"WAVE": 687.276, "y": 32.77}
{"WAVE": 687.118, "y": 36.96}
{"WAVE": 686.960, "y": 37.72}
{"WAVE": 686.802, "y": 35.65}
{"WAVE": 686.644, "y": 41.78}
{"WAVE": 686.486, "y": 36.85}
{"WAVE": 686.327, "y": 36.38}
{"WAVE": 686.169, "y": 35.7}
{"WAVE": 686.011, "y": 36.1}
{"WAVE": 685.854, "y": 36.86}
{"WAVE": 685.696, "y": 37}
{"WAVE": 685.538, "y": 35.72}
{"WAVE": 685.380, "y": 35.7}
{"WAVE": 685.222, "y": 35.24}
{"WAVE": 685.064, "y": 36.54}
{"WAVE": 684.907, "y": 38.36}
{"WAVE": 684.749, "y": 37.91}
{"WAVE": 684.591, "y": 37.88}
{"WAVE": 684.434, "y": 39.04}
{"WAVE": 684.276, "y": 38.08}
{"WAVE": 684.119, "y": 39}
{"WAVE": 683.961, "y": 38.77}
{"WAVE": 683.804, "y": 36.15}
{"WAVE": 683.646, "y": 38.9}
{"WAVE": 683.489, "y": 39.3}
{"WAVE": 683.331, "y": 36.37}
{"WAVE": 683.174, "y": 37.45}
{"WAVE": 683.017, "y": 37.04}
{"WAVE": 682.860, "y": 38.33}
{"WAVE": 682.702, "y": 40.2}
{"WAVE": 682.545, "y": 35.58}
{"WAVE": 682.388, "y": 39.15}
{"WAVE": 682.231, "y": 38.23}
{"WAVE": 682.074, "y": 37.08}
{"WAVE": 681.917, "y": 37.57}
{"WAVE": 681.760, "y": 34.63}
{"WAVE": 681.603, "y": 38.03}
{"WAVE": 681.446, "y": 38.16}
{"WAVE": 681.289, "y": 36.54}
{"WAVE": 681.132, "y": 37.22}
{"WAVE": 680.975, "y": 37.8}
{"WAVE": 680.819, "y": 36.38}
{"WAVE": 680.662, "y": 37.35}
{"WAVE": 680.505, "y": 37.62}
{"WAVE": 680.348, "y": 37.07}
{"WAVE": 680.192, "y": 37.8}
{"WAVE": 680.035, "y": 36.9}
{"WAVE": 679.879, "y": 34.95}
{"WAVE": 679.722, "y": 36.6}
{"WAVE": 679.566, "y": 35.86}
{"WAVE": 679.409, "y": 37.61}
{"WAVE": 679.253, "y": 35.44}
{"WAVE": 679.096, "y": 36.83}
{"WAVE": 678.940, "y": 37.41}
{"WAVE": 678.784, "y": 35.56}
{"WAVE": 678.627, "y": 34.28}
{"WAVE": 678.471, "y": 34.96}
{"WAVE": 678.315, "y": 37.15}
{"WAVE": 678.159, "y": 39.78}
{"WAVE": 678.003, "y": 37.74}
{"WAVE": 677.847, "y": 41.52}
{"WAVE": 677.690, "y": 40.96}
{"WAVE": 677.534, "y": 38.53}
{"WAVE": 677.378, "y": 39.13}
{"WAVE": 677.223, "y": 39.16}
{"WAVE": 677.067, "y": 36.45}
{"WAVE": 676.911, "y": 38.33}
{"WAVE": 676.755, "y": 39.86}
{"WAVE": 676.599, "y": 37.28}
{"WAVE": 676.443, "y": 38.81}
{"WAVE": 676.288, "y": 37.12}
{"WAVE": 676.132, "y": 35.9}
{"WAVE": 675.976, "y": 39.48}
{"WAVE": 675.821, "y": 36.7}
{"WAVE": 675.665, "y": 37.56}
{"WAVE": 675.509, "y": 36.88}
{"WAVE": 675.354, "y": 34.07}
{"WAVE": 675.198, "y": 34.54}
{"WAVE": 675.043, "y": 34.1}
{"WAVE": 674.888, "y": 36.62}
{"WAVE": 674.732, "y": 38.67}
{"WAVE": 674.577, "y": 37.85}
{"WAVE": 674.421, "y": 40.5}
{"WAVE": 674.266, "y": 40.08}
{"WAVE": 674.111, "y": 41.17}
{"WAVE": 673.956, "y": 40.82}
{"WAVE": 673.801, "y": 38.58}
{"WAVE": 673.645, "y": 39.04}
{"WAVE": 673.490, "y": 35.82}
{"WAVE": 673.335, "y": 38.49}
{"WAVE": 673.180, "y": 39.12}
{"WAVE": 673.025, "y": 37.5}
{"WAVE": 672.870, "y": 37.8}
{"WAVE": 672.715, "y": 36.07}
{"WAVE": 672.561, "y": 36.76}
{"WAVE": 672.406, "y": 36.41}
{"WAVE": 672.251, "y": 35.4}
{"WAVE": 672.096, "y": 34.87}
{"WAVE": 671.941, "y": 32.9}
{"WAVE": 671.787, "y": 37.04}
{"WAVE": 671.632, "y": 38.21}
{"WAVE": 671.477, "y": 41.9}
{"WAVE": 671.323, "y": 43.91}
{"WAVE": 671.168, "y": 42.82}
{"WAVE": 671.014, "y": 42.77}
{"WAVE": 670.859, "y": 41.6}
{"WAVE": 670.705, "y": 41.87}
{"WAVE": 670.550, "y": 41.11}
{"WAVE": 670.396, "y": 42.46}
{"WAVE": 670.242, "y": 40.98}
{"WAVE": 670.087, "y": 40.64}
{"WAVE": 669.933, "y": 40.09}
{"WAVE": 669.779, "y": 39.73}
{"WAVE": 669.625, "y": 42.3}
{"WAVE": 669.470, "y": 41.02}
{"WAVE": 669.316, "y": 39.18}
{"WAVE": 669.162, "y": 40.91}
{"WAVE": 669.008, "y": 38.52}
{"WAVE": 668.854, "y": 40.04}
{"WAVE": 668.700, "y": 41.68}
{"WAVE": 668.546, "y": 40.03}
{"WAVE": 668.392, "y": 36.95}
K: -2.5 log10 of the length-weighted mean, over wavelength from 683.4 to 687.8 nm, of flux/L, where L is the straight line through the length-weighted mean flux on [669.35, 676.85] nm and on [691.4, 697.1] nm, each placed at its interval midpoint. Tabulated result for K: 0.17 mag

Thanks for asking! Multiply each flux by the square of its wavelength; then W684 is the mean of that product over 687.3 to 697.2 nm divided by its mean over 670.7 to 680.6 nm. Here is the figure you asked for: 1.24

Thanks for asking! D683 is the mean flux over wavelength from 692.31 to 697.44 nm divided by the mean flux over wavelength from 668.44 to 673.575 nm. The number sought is 1.23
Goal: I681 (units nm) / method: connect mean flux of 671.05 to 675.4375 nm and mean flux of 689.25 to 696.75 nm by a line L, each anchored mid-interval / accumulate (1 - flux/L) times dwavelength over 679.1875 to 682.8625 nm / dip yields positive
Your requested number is 0.34 nm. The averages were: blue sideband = 37.9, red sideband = 45.6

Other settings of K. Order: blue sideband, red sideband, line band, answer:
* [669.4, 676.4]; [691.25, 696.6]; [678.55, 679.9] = 0.14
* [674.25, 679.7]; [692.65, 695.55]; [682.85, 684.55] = 0.10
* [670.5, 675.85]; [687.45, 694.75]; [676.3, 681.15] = 0.06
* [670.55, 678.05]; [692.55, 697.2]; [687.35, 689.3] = 0.15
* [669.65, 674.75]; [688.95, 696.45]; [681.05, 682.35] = 0.13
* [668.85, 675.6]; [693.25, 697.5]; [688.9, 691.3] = 0.13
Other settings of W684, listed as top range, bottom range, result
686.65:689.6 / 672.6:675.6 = 1.08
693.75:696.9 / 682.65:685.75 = 1.36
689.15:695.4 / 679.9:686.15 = 1.22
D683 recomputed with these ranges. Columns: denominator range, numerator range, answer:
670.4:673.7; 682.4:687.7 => 0.97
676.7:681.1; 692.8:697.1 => 1.31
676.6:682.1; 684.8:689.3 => 1.01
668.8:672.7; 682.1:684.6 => 0.96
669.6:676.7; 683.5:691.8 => 1.02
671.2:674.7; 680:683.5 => 0.98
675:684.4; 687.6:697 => 1.19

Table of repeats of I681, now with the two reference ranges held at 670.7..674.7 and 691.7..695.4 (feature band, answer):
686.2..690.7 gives 0.51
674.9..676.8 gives 0.15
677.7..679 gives 0.10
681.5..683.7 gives 0.24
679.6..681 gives 0.16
